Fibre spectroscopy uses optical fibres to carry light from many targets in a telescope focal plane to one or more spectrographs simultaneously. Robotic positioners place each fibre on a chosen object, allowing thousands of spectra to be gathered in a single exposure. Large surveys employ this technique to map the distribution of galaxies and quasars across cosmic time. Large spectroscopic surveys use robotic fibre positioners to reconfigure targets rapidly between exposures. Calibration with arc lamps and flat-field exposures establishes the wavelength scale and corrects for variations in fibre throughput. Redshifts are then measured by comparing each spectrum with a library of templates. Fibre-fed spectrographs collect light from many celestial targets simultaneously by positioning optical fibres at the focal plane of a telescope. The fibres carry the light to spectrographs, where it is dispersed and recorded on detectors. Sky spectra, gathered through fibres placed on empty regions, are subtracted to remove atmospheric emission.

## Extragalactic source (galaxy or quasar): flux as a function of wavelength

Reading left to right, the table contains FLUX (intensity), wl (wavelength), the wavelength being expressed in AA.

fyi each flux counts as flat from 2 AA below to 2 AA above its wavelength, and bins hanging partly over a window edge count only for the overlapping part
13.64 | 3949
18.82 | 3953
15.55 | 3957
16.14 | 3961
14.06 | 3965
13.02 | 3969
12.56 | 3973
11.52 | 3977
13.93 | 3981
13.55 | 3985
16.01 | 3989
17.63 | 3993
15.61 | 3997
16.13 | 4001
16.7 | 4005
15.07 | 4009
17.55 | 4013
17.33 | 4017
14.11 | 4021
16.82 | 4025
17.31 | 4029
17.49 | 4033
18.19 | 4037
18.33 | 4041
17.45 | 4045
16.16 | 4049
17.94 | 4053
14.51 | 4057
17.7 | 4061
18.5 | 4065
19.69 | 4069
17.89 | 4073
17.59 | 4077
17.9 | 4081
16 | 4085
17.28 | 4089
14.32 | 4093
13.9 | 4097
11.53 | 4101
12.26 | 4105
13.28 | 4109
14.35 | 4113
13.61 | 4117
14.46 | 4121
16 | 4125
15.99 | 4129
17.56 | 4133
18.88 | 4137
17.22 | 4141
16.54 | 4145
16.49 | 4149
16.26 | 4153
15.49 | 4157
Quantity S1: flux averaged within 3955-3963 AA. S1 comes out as 15.8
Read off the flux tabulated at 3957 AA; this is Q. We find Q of 15.55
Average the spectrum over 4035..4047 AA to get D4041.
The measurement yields 18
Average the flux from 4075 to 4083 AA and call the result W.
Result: 17.7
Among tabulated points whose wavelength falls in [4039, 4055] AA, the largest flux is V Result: 18.33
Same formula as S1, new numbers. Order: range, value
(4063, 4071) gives 19.1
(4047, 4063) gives 16.6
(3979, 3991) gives 14.5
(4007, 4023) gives 16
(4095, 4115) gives 13.1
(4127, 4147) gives 17.2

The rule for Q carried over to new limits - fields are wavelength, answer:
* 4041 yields 18.33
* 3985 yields 13.55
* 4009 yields 15.07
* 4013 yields 17.55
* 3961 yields 16.14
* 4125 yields 16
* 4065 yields 18.5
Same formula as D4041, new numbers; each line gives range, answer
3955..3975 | 14.3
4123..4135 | 16.5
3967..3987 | 12.9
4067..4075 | 18.8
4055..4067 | 16.9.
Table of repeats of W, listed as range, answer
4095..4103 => 12.7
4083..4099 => 15.4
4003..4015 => 16.4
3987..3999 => 16.4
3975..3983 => 12.7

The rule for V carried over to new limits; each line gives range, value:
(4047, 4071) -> 19.69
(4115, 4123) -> 14.46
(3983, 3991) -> 16.01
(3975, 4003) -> 17.63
